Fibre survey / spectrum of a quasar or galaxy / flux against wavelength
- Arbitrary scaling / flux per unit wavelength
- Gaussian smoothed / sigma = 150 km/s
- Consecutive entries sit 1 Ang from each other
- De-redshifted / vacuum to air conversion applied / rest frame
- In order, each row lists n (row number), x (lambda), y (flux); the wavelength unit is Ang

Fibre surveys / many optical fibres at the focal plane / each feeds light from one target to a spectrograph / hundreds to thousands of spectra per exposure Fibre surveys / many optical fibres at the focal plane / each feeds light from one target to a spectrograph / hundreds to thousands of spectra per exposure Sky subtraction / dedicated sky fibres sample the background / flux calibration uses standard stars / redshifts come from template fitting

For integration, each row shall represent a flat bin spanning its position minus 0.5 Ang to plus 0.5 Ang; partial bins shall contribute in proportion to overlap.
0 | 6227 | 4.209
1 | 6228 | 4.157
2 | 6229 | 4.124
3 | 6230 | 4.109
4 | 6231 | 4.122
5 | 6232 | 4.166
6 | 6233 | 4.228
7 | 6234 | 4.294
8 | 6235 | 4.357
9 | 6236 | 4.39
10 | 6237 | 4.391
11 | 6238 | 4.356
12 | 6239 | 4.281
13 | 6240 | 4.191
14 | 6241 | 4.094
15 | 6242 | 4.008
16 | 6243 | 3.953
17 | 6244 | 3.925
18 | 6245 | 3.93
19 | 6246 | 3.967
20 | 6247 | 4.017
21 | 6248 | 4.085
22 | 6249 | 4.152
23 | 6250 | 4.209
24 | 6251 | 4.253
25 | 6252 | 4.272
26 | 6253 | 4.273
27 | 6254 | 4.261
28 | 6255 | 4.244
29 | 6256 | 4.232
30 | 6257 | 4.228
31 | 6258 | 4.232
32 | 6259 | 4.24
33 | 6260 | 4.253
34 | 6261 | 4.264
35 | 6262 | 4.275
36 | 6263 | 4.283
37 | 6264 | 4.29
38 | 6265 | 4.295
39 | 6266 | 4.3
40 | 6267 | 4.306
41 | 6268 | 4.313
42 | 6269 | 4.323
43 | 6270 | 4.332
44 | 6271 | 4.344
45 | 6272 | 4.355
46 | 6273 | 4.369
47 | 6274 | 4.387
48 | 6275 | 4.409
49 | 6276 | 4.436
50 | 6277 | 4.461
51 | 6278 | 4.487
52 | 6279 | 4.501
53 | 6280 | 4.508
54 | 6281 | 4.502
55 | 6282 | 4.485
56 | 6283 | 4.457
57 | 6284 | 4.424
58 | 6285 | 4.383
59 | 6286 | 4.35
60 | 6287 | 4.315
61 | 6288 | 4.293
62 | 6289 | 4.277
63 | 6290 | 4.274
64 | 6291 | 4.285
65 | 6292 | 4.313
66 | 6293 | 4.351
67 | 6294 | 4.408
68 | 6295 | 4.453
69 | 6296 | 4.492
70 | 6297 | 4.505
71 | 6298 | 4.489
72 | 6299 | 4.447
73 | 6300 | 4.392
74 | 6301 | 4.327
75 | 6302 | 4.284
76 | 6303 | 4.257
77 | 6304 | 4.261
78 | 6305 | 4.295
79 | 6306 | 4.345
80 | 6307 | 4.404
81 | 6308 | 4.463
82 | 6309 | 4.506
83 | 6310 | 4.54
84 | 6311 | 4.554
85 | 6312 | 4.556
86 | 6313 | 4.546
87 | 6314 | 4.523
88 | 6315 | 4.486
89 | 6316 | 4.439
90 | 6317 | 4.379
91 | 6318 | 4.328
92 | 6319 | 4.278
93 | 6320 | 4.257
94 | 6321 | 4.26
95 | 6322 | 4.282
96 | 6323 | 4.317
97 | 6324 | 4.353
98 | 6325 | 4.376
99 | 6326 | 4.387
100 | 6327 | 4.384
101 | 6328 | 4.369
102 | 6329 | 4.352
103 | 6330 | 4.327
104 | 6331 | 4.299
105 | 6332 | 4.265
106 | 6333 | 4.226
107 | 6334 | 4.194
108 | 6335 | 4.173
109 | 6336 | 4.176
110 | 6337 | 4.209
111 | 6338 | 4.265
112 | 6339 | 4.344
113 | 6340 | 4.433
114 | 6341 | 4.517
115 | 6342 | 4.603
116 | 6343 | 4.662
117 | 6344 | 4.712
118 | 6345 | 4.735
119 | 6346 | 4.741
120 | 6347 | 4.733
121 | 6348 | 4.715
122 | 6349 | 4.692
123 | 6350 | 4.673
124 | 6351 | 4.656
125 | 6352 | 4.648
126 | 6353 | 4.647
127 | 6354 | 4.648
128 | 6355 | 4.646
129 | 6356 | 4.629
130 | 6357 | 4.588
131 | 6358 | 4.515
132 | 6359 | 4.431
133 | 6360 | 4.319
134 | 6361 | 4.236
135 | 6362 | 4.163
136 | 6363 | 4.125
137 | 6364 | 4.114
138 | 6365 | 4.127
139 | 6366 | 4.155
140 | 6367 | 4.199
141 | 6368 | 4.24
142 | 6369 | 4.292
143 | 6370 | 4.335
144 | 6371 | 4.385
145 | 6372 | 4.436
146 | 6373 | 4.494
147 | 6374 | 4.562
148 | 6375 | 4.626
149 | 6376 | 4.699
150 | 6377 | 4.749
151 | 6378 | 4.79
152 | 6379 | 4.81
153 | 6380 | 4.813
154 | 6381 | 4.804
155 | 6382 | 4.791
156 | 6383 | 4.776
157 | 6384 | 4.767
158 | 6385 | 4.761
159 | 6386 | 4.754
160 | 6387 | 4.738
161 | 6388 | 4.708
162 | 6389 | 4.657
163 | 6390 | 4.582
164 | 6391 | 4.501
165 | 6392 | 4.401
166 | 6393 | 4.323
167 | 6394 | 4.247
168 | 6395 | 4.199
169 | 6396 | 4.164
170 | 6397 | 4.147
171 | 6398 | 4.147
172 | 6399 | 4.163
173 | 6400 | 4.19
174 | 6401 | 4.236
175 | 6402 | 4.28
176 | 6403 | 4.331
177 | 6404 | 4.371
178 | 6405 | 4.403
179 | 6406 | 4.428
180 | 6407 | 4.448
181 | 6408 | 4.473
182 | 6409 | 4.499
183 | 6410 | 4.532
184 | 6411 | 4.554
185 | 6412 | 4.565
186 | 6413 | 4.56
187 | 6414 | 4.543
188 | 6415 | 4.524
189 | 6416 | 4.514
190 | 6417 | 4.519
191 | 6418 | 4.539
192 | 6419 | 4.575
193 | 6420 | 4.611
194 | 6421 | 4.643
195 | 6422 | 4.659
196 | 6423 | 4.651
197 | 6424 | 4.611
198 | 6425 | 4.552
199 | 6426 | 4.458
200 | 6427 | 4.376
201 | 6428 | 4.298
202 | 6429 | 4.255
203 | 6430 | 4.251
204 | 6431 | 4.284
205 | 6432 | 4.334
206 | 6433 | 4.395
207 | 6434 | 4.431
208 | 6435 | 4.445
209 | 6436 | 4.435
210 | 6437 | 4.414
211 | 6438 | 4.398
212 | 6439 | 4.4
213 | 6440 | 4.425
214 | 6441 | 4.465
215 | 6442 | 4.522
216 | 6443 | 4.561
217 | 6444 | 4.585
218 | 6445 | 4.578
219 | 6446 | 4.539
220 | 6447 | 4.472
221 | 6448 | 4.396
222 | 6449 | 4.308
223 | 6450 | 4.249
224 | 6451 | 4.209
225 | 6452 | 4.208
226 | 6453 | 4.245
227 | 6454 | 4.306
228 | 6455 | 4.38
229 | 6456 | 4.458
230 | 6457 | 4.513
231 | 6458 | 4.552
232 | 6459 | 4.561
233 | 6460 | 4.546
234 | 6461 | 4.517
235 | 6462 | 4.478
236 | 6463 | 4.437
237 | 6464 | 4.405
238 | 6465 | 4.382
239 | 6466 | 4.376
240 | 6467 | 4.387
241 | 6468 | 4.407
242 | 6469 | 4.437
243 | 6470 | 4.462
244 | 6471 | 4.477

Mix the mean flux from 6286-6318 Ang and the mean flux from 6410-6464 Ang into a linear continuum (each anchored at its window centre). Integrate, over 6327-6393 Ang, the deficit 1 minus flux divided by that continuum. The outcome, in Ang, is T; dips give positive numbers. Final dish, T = -1.13 Ang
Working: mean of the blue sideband 4.4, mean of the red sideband 4.46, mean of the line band 4.5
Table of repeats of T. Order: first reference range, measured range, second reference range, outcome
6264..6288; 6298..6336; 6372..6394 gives 1.09 Ang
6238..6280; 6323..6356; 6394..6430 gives -1.01 Ang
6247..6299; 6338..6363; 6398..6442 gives -0.94 Ang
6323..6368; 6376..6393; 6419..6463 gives -1.03 Ang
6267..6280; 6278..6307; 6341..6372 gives 0.20 Ang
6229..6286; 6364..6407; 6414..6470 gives -0.68 Ang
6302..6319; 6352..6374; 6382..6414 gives 0.31 Ang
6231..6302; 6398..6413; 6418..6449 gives 0.17 Ang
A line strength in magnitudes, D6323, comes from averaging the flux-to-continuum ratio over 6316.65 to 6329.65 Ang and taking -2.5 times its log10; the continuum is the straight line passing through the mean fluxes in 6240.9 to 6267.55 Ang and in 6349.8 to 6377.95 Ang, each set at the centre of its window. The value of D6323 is 0.004 mag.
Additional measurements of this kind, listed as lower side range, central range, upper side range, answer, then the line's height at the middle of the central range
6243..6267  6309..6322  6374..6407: -0.023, 4.33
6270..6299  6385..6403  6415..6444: 0.016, 4.45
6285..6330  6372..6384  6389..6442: -0.072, 4.41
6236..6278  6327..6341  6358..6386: 0.029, 4.41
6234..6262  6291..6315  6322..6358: -0.015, 4.36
